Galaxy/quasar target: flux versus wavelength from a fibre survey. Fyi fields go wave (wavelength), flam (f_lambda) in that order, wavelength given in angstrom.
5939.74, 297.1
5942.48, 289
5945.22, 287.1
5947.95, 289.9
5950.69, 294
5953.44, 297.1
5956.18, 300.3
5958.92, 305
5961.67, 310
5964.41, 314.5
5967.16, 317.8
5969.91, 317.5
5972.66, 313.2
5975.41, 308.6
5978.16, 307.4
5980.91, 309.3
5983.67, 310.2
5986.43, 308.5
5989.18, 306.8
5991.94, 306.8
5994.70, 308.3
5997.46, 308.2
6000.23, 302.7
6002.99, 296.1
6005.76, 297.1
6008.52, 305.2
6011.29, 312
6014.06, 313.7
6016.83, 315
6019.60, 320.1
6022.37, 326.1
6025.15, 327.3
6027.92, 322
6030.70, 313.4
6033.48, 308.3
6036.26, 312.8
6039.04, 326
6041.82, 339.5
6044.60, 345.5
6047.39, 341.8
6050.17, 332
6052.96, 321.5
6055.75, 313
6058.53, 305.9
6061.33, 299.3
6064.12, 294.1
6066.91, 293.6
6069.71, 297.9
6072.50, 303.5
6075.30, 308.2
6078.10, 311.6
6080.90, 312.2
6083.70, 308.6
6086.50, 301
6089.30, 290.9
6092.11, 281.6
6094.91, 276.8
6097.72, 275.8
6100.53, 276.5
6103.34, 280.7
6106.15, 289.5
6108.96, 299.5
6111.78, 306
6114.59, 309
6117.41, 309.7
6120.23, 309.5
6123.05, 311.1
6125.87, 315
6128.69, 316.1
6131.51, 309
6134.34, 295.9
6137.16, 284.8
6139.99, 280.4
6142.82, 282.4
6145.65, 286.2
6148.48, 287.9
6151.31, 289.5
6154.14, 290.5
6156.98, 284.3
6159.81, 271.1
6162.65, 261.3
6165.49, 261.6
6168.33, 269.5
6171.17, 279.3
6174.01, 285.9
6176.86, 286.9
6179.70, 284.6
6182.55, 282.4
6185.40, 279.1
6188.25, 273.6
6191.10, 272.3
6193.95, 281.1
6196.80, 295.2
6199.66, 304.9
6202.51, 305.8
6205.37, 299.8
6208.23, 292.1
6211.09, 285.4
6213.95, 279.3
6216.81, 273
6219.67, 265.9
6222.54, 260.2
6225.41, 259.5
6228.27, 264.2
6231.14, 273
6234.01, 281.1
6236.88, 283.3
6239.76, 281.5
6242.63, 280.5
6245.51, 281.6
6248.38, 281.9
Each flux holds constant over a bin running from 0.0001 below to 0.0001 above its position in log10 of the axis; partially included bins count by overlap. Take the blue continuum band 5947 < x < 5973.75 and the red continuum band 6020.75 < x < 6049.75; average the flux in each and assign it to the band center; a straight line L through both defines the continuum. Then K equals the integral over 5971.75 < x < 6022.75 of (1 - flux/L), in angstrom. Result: 1.2 angstrom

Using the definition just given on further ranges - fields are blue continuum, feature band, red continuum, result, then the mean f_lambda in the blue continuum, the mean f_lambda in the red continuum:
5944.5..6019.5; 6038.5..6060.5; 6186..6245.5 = -2.1 angstrom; 306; 281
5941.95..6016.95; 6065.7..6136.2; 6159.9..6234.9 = -2.2 angstrom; 305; 279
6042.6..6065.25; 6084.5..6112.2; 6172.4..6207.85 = 2.0 angstrom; 320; 288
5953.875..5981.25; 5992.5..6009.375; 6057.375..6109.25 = 0.1 angstrom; 310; 295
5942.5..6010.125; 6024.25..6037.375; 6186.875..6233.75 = -0.8 angstrom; 305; 280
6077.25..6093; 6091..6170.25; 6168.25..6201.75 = 1.0 angstrom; 301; 284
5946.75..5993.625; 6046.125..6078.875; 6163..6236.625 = -1.6 angstrom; 307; 280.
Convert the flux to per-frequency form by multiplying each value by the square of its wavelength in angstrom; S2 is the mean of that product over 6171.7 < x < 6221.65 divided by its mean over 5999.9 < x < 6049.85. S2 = 0.94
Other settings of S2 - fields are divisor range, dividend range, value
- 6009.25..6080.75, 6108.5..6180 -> 0.95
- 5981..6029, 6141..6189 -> 0.95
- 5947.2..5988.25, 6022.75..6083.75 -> 1.06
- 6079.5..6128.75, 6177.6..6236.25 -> 0.97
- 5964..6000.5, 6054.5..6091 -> 1.01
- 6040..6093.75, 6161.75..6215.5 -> 0.95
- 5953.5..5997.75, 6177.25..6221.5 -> 0.99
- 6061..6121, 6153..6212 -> 0.98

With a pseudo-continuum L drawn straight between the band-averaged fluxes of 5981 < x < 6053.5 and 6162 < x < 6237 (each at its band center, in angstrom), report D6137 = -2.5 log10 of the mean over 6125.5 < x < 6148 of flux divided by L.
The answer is -0.01 mag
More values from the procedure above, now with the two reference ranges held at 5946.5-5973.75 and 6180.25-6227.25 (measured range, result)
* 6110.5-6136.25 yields -0.07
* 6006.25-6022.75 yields -0.05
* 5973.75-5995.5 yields -0.02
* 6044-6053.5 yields -0.13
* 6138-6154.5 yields 0.01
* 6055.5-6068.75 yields -0.02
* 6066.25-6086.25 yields -0.04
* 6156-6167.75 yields 0.07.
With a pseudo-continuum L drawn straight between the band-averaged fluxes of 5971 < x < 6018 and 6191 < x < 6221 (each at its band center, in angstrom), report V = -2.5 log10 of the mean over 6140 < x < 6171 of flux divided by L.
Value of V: 0.05 mag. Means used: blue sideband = 308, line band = 279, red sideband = 288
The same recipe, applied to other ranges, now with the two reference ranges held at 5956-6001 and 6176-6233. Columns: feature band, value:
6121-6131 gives -0.082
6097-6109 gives 0.039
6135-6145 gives 0.020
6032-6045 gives -0.080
